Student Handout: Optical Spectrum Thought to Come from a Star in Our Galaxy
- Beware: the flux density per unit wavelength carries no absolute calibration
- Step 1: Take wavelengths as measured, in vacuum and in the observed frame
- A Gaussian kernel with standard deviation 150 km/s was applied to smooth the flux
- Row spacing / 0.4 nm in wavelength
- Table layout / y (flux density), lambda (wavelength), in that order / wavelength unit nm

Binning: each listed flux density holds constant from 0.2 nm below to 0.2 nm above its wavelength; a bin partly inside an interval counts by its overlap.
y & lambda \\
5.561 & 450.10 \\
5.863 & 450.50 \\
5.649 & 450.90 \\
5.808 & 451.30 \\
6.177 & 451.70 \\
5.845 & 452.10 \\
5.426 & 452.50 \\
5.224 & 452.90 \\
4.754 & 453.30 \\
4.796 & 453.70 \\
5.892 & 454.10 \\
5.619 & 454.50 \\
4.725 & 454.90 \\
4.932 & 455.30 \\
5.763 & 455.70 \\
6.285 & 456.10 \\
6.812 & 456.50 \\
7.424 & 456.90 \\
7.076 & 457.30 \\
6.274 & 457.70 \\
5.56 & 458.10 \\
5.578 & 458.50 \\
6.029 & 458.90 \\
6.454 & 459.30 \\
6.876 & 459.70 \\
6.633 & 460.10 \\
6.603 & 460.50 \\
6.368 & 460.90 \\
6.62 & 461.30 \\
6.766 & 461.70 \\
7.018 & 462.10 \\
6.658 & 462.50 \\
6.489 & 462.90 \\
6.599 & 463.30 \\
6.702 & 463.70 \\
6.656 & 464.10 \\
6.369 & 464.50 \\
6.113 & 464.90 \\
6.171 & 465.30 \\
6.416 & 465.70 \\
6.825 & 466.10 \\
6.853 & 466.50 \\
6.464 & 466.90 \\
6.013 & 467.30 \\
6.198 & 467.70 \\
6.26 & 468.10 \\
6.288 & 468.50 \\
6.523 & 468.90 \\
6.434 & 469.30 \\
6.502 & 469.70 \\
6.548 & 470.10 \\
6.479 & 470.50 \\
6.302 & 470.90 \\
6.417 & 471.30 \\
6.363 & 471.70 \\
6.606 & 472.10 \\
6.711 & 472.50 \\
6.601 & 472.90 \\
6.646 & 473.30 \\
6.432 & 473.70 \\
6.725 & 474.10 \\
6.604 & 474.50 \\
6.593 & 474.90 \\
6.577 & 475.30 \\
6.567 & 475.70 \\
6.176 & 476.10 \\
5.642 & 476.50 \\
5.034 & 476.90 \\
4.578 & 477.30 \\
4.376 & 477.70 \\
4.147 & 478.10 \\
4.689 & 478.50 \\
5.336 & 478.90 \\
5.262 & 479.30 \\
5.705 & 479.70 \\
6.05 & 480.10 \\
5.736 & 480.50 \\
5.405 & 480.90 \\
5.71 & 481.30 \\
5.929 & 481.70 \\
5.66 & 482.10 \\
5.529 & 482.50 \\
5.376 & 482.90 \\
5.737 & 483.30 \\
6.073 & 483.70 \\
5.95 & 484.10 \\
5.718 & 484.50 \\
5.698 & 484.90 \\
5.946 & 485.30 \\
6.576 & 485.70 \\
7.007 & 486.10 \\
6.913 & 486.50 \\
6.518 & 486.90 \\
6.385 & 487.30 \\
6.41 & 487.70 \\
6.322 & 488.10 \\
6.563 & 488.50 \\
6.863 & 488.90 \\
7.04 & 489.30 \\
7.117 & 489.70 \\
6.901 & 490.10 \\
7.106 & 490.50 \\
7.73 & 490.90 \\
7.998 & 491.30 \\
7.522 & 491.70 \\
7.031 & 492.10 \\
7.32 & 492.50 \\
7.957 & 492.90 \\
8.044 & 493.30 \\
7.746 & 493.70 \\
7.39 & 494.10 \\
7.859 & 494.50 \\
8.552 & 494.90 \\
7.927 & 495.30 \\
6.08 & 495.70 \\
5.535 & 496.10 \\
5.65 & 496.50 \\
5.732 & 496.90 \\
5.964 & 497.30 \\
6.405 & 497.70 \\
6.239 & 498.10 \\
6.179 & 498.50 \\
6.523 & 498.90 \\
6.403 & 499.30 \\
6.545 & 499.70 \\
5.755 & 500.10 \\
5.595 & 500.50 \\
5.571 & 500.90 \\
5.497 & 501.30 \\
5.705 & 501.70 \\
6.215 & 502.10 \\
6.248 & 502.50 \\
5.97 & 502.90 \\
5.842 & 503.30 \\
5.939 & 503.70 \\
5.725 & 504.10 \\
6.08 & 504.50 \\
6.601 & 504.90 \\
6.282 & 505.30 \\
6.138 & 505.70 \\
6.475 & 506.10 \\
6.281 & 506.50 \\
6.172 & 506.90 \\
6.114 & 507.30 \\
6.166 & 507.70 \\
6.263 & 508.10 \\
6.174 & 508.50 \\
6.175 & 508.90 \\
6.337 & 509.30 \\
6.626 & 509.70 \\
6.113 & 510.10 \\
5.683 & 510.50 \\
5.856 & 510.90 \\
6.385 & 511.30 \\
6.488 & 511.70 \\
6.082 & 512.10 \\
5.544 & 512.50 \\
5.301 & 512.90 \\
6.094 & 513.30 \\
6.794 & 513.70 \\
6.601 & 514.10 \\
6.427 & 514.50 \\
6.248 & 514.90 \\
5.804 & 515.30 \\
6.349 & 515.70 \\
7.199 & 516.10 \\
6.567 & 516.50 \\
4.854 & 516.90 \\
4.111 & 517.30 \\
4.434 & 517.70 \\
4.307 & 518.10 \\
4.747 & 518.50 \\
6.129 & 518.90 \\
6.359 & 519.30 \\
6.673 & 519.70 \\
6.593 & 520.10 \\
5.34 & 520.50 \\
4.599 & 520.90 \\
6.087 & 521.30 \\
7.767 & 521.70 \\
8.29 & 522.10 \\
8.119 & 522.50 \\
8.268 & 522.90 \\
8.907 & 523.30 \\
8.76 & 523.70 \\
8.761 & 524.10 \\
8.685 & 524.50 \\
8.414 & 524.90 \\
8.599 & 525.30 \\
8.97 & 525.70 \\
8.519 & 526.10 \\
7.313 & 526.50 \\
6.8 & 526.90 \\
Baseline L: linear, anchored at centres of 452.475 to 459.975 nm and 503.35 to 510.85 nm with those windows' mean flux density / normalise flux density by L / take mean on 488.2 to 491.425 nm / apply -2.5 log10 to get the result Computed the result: -0.17 mag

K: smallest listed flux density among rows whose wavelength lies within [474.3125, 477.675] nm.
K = 4.578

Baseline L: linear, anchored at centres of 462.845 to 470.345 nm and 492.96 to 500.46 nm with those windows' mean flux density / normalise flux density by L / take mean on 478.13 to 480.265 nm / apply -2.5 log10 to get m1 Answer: 0.23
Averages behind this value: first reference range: 6.44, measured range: 5.3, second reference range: 6.7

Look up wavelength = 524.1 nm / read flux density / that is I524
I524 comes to 8.761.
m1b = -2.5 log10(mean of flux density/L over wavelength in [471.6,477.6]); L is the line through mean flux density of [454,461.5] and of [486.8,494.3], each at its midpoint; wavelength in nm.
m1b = 0.08 mag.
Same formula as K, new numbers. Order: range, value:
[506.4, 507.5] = 6.114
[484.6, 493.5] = 5.698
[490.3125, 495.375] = 7.031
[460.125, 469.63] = 6.013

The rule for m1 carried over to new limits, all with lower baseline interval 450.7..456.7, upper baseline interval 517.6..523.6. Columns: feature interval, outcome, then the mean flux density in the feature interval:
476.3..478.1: 0.22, 4.82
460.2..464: -0.17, 6.65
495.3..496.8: 0.02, 6.04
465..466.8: -0.14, 6.54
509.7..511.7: 0.04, 6.12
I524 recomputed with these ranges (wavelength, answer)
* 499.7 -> 6.545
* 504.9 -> 6.601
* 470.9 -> 6.302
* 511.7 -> 6.488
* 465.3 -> 6.171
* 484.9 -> 5.698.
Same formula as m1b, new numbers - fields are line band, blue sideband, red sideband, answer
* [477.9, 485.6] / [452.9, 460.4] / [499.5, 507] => 0.08 mag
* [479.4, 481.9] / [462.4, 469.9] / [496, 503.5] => 0.09 mag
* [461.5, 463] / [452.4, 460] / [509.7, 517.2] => -0.14 mag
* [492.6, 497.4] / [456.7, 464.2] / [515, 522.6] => -0.14 mag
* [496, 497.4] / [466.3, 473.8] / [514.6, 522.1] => 0.08 mag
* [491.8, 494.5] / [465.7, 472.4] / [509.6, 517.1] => -0.21 mag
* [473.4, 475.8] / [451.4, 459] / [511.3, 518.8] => -0.14 mag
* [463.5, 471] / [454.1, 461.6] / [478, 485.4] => -0.08 mag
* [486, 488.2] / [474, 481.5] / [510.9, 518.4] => -0.16 mag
